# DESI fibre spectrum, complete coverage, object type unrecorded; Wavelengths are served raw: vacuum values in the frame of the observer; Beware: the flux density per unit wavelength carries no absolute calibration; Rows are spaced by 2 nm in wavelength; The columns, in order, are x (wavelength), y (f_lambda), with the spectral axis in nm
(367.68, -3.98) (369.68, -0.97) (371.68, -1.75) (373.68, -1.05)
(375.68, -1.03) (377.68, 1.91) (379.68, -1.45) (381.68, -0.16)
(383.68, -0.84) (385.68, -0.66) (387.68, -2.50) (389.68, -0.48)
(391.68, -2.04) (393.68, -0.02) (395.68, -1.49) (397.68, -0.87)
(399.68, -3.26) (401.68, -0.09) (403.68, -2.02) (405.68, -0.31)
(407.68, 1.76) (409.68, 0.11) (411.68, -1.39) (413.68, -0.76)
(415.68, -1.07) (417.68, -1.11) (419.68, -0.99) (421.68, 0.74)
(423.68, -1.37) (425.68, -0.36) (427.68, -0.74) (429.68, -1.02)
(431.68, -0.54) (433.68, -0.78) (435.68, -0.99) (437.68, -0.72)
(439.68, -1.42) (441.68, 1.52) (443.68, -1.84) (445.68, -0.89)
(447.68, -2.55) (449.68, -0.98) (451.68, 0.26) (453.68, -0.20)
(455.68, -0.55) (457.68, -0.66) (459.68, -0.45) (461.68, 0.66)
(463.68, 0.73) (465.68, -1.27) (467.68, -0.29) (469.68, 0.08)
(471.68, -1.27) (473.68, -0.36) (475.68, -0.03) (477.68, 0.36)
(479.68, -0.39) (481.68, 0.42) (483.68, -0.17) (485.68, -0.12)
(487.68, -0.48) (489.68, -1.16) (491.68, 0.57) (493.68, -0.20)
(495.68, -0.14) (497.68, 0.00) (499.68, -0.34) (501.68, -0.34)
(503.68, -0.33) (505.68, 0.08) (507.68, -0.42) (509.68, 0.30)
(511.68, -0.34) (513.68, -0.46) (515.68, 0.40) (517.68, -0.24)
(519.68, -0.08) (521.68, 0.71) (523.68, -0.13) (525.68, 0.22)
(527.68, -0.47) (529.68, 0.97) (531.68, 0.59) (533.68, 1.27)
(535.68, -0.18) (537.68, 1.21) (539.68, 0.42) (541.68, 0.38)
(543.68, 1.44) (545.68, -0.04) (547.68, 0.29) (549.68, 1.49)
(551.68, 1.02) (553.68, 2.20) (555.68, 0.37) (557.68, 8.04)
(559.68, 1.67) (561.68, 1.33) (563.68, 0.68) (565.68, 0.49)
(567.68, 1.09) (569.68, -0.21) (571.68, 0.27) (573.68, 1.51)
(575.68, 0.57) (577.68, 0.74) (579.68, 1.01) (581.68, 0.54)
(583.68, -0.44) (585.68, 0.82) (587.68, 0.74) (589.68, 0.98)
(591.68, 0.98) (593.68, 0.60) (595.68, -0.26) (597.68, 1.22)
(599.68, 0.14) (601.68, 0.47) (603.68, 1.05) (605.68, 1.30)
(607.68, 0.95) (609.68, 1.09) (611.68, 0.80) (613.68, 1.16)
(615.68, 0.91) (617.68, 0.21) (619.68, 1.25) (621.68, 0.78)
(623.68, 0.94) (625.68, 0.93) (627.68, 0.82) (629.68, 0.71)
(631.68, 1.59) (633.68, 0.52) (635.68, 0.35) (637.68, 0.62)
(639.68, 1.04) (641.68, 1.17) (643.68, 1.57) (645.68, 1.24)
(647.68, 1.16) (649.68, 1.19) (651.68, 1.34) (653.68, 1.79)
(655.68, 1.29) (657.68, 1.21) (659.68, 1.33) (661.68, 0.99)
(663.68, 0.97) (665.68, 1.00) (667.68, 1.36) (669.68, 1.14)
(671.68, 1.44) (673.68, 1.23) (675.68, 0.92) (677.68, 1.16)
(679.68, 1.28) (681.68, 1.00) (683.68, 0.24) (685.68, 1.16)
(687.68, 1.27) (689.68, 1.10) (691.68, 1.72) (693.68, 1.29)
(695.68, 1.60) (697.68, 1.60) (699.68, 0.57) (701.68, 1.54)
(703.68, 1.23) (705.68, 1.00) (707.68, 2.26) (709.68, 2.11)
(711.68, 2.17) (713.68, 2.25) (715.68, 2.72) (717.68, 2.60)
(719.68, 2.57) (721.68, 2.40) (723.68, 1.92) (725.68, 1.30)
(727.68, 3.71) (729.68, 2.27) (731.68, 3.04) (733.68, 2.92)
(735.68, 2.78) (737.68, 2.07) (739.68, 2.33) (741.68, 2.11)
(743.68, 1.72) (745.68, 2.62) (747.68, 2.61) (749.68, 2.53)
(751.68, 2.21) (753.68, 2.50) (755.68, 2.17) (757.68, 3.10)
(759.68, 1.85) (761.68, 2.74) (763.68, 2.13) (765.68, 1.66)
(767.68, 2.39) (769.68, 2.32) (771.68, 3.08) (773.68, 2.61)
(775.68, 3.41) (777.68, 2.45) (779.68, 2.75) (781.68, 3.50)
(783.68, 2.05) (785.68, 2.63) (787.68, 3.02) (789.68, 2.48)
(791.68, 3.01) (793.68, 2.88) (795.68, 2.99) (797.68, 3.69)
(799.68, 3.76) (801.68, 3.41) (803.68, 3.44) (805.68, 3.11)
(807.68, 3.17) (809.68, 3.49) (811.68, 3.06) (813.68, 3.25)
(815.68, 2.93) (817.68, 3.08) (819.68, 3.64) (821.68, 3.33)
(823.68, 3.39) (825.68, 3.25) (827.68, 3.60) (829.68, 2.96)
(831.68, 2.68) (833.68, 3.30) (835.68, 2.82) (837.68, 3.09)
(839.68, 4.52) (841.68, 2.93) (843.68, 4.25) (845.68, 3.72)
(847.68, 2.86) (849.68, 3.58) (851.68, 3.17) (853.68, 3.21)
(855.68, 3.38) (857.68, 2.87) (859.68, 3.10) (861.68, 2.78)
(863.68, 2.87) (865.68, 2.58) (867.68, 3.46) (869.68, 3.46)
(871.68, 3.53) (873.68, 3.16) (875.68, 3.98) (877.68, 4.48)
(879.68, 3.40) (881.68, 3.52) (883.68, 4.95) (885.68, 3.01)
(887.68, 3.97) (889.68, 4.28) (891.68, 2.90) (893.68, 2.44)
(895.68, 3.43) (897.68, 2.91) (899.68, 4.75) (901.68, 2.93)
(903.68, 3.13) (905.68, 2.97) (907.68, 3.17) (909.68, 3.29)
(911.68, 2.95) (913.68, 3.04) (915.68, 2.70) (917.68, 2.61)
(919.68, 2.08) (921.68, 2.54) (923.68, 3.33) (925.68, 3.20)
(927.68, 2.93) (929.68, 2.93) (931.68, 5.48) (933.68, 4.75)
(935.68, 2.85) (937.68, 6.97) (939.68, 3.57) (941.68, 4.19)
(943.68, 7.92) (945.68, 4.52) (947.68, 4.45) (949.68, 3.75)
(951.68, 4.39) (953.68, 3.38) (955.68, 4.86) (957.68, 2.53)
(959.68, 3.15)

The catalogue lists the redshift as 0.78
